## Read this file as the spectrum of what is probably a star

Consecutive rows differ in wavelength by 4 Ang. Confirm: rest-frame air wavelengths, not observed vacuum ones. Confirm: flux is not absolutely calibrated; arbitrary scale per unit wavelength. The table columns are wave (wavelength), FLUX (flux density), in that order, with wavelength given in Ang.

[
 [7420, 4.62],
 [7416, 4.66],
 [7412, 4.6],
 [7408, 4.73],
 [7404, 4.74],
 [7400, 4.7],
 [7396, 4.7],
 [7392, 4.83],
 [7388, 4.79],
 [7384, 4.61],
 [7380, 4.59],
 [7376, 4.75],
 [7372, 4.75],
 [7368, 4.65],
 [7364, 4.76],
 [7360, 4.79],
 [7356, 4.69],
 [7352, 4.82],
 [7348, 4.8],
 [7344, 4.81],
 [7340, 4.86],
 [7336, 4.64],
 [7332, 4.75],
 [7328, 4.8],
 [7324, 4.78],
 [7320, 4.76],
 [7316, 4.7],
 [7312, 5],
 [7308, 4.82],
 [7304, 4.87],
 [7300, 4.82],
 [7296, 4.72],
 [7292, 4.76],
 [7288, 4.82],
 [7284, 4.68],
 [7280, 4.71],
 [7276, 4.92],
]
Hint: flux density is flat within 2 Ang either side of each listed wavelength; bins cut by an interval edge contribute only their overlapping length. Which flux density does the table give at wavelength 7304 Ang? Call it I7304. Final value 4.87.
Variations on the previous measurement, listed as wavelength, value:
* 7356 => 4.69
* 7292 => 4.76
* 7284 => 4.68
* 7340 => 4.86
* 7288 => 4.82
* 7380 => 4.59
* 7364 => 4.76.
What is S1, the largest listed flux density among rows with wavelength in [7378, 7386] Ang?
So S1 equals 4.61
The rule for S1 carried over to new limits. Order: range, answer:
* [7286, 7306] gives 4.87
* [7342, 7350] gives 4.81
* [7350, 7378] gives 4.82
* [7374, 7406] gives 4.83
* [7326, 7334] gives 4.8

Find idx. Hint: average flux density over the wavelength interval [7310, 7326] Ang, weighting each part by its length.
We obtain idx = 4.81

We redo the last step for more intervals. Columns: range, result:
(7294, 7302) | 4.77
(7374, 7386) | 4.65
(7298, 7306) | 4.85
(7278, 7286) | 4.7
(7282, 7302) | 4.76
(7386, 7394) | 4.81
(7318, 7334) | 4.77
